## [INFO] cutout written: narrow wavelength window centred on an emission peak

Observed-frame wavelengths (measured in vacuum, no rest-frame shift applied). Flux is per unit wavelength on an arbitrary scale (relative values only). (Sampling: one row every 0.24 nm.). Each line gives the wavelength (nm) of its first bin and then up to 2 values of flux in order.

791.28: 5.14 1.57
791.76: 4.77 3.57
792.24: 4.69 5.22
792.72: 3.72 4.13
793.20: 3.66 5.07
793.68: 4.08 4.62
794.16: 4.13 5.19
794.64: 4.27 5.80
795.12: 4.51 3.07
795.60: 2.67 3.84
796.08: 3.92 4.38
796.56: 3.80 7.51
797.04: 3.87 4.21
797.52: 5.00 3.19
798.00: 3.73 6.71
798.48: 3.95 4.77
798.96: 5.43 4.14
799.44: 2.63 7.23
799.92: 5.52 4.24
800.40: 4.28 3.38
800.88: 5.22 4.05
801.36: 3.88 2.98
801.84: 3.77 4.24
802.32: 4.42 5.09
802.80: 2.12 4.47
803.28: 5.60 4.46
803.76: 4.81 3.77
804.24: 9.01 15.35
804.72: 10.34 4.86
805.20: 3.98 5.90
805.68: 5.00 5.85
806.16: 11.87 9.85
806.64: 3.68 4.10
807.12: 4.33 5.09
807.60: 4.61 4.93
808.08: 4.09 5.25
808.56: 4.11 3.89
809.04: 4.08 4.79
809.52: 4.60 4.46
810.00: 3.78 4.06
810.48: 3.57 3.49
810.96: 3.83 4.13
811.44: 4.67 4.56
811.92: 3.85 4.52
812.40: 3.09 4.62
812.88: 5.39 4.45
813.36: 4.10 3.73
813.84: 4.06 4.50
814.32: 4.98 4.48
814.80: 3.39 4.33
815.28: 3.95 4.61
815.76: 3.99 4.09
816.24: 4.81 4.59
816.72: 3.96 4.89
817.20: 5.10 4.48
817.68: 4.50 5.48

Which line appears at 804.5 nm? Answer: [S II]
